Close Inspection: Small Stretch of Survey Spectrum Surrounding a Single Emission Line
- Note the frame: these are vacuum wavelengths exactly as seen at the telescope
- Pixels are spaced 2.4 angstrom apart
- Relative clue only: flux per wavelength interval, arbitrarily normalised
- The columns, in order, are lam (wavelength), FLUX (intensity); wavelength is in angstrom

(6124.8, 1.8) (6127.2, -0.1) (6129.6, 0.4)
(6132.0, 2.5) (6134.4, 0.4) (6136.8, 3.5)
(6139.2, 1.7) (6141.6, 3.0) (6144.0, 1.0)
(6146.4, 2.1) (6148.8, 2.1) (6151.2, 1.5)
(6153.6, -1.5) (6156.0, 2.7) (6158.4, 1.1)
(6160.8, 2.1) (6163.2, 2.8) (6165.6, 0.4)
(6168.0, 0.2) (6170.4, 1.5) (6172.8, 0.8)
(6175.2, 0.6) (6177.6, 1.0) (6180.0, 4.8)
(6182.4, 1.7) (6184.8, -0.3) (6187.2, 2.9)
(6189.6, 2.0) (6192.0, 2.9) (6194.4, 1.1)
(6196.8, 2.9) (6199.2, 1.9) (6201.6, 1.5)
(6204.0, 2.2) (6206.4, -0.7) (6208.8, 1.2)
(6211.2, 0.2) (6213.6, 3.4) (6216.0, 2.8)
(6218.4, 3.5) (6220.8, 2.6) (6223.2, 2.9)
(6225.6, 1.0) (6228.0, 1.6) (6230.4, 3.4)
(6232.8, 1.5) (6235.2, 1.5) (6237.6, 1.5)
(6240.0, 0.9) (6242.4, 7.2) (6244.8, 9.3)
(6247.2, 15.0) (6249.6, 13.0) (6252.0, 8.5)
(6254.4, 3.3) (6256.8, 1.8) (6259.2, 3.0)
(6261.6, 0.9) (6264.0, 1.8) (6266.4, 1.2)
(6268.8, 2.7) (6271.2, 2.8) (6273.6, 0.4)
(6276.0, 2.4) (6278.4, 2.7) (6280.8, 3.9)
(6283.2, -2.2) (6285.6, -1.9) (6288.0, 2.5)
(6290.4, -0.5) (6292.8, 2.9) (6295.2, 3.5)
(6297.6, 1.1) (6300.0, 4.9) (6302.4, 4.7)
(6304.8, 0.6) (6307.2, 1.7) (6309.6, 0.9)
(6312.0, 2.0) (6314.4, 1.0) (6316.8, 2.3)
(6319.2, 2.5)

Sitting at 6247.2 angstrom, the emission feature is [O II] 3727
